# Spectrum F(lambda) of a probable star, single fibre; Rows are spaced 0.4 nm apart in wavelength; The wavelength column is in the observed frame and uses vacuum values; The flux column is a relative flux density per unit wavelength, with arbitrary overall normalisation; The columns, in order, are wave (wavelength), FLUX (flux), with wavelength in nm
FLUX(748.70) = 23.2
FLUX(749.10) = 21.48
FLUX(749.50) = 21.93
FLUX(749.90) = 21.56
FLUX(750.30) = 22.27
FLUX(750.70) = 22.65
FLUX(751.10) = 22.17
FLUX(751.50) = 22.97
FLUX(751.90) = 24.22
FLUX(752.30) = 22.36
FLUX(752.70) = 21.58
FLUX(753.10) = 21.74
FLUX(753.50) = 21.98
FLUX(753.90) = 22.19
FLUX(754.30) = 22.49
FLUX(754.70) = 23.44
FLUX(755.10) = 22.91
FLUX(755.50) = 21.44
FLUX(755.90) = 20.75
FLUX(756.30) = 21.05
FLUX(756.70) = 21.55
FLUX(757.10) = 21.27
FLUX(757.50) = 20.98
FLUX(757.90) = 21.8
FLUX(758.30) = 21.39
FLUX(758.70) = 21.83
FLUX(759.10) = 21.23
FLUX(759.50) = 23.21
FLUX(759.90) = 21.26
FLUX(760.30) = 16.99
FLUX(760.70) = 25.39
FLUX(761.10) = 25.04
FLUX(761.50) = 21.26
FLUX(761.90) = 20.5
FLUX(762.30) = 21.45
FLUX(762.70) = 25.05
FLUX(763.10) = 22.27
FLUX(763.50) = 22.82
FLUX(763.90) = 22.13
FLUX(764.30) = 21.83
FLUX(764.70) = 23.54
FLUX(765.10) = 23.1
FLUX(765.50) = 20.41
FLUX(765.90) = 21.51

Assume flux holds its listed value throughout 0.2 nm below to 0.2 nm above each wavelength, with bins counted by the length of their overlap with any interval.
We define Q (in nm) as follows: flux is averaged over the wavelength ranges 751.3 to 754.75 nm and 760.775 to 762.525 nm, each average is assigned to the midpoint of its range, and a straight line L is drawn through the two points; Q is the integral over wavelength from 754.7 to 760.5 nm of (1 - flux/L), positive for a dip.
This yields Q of 0.28 nm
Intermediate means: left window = 22.5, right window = 22.3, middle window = 21.3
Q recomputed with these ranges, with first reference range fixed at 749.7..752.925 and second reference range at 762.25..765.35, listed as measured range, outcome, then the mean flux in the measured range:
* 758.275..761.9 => 0.13 nm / 21.9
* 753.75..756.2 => 0.04 nm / 22.2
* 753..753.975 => 0.02 nm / 22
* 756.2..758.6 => 0.13 nm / 21.4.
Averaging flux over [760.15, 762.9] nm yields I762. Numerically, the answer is 22.3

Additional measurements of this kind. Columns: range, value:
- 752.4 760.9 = 21.7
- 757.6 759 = 21.6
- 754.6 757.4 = 21.7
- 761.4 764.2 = 22.2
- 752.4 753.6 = 21.8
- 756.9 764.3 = 22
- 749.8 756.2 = 22.3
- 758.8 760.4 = 21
